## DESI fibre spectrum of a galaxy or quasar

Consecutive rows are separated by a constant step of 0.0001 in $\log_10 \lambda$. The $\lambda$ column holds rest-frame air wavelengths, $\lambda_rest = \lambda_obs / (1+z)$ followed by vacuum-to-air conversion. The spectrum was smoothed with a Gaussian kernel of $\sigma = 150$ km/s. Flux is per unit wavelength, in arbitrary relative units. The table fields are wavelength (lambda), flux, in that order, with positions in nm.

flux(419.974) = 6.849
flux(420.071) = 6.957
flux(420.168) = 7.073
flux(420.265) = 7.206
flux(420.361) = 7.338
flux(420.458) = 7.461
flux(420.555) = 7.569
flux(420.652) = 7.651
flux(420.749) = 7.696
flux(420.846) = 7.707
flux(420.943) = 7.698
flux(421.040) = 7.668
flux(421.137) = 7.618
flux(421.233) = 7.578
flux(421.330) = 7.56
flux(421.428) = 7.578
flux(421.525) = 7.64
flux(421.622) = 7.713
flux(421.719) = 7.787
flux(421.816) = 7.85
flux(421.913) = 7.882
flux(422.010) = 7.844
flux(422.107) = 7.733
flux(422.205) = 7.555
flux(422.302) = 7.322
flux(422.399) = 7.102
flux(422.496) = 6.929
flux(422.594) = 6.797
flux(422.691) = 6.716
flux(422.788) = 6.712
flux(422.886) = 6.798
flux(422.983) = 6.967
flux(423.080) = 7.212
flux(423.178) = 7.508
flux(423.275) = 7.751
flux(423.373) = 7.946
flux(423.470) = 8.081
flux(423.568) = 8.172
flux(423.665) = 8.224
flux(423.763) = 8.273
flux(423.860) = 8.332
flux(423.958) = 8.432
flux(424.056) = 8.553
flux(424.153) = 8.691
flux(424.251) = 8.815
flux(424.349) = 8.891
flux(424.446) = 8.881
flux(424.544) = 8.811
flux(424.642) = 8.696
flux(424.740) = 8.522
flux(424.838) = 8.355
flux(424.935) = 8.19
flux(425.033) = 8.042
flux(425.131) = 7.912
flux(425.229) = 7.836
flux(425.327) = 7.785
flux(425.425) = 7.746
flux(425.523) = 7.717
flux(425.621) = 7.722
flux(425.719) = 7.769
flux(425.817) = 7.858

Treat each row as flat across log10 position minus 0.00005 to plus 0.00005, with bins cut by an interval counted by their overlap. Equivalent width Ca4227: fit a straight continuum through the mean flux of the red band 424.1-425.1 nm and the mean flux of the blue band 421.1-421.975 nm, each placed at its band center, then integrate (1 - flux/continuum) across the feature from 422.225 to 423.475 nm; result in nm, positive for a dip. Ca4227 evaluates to 0.14 nm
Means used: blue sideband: 7.7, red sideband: 8.58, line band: 7.2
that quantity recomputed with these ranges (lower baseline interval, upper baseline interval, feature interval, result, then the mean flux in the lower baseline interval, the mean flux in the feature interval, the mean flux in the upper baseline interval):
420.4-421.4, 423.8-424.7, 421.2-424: 0.193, 7.61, 7.58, 8.67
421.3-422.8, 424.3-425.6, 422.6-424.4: -0.004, 7.43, 7.87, 8.25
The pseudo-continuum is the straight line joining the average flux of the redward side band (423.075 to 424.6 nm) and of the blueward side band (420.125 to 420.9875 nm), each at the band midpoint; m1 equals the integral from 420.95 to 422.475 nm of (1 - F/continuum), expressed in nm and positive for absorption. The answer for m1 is 0.03 nm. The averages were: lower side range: 7.49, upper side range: 8.32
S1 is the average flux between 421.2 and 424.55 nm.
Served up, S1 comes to 7.78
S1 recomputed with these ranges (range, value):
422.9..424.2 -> 7.98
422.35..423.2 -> 6.96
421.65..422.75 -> 7.41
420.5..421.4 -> 7.63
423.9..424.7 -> 8.71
